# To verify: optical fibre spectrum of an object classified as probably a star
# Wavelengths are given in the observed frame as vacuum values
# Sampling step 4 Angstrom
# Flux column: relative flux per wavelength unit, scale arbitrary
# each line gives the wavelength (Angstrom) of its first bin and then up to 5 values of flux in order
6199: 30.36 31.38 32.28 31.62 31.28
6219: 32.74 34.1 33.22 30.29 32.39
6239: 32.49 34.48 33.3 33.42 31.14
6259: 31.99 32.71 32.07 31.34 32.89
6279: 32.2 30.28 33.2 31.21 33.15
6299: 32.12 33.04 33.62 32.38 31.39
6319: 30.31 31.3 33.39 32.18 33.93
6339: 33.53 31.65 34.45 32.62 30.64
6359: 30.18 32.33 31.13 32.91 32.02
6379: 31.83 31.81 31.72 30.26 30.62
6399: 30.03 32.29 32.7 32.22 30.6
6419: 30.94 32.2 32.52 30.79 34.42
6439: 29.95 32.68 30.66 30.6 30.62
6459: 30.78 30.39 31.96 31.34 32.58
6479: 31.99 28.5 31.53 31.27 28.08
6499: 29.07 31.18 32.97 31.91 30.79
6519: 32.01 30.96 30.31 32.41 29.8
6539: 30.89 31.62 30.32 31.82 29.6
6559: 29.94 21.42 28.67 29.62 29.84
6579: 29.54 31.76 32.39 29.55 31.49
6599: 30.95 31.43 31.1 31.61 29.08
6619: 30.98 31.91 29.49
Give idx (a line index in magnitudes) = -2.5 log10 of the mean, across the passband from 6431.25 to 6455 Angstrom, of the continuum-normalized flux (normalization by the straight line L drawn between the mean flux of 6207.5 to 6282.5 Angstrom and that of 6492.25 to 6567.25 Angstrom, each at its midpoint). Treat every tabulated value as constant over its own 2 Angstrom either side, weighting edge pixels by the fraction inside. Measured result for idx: -0.02 mag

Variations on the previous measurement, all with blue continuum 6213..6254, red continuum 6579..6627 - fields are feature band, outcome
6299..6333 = 0.005 mag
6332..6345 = -0.025 mag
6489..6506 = 0.049 mag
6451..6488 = 0.020 mag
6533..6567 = 0.066 mag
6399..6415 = 0.001 mag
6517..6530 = 0.006 mag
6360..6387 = 0.005 mag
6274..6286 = 0.023 mag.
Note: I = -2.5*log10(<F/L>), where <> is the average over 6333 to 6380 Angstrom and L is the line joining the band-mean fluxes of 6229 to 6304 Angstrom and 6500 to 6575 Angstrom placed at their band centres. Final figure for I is -0.02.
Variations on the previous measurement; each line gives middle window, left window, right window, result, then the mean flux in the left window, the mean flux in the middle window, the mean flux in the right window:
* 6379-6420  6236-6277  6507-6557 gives 0.016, 32.6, 31.4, 31.1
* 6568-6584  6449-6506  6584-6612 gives 0.040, 30.7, 30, 31.2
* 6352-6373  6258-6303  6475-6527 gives 0.007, 32.1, 31.5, 30.9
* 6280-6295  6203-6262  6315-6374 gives 0.016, 32.4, 31.8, 32.2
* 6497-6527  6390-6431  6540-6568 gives -0.050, 31.4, 31.2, 29.1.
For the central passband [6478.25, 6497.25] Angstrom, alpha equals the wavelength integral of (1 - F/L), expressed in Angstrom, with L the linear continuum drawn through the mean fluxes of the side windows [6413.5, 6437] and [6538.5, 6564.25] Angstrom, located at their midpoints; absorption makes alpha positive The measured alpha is 0.4 Angstrom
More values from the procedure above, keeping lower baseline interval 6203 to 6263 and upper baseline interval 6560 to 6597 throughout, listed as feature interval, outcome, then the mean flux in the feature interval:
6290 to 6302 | -0.2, 32.3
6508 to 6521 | -0.7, 31.7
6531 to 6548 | -0.7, 30.9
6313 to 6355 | -1.1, 32.4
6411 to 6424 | -0.2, 31.3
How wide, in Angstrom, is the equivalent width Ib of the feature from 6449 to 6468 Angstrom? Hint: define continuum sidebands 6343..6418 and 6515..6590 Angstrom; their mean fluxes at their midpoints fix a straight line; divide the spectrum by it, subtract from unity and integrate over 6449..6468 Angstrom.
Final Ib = 0.1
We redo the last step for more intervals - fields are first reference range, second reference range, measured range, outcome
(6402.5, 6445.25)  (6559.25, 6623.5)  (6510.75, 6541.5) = -0.3 Angstrom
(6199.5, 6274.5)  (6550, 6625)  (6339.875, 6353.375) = -0.5 Angstrom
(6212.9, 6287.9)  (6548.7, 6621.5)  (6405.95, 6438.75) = -0.8 Angstrom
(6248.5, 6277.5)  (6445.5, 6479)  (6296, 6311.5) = -0.4 Angstrom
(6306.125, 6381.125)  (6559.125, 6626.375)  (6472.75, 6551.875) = -0.6 Angstrom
